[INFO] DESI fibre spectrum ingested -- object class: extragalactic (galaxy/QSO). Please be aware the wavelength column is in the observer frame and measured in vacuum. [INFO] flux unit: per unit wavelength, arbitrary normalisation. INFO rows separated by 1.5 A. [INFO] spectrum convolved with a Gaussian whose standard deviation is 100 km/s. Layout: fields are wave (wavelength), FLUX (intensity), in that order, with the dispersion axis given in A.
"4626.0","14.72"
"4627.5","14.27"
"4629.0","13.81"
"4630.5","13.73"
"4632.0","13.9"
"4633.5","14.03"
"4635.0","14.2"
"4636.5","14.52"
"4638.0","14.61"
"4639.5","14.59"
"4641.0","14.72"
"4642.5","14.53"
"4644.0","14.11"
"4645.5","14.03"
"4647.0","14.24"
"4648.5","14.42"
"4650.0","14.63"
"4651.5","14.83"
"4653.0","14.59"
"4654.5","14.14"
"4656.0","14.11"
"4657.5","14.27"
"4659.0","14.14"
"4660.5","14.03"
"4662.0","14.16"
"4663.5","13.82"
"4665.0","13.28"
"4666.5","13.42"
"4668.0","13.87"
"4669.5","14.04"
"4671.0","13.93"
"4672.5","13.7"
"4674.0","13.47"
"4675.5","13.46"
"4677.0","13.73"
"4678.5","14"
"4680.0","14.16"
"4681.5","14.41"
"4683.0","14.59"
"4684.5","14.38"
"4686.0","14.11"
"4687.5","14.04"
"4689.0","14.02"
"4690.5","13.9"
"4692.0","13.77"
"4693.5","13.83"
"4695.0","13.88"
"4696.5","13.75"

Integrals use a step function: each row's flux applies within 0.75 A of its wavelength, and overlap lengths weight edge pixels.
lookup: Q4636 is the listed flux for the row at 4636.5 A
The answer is 14.52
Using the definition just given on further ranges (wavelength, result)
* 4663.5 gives 13.82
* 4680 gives 14.16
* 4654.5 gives 14.14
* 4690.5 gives 13.9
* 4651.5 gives 14.83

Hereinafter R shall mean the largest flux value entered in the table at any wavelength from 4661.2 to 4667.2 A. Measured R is 14.16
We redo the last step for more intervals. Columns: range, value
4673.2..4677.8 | 13.73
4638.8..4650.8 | 14.72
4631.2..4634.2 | 14.03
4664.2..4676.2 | 14.04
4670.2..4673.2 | 13.93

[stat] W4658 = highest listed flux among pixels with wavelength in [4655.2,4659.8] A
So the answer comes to 14.27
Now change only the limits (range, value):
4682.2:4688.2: 14.59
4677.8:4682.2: 14.41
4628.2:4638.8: 14.61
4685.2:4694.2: 14.11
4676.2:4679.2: 14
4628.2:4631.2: 13.81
